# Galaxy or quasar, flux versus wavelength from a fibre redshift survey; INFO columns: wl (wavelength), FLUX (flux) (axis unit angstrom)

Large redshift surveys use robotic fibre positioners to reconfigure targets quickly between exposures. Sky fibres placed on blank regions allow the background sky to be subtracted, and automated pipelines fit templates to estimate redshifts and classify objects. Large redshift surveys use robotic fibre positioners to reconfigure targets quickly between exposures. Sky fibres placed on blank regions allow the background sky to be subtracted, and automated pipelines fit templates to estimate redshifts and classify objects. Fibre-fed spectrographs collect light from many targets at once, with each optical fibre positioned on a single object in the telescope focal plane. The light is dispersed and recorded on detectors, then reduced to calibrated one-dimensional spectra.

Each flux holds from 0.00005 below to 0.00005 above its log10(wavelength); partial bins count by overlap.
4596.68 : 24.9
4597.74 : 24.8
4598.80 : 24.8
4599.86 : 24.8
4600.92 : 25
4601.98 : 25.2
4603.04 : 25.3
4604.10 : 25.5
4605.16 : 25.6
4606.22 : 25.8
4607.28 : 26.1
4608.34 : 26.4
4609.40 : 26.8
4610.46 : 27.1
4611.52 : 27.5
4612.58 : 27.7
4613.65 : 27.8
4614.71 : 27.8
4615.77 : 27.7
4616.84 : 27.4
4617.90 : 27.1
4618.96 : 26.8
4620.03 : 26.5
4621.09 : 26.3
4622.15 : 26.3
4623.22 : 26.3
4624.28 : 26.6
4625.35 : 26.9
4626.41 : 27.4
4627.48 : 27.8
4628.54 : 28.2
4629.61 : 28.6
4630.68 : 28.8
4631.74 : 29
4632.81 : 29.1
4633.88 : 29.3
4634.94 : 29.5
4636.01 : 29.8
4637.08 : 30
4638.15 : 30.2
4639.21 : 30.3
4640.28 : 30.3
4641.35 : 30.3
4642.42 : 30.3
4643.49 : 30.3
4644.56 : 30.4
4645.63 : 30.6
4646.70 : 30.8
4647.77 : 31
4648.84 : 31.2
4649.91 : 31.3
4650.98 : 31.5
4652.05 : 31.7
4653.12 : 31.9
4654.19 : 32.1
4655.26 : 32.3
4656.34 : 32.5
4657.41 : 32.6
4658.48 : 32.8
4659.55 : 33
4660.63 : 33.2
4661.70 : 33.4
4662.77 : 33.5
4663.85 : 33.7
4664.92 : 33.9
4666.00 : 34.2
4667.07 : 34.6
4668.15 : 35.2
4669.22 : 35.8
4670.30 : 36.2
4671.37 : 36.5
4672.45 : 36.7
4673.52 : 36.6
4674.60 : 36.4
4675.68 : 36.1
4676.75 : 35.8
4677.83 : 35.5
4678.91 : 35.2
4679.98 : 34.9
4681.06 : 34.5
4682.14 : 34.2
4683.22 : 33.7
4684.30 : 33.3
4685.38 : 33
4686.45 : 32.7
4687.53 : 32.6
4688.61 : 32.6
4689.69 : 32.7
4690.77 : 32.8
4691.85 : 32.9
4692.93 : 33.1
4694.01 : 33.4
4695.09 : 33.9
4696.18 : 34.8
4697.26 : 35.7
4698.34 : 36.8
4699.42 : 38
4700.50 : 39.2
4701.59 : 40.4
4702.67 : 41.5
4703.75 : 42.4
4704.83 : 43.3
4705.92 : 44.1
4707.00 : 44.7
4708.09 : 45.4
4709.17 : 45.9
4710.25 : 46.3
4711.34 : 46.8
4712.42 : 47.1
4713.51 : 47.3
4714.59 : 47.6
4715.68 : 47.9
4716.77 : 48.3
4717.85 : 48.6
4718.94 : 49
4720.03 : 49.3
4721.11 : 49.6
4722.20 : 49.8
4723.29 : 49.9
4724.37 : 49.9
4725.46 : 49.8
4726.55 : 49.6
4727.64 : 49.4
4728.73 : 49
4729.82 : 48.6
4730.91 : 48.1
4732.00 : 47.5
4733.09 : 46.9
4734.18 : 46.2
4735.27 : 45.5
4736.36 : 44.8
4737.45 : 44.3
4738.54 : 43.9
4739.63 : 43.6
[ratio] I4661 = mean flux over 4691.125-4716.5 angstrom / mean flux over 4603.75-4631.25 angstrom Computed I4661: 1.52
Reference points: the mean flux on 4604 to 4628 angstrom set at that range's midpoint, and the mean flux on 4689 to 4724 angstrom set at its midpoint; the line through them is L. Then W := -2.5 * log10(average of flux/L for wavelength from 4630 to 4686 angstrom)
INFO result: 0.045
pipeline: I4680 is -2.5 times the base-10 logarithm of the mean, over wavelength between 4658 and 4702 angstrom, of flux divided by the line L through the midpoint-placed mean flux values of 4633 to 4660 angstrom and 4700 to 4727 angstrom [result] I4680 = 0.12 mag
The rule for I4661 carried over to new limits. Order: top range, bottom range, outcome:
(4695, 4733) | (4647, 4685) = 1.34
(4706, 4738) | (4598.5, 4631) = 1.78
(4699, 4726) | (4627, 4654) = 1.53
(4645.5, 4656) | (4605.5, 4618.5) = 1.16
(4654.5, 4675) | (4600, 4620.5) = 1.29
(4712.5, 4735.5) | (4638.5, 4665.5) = 1.52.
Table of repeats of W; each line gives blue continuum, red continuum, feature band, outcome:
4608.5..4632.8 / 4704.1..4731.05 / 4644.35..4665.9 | 0.078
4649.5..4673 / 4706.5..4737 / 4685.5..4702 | 0.189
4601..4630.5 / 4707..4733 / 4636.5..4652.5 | 0.070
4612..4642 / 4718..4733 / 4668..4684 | 0.089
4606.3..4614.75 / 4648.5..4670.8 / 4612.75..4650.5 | 0.033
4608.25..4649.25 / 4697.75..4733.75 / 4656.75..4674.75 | 0.047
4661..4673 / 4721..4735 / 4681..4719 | 0.079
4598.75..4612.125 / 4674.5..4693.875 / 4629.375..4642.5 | -0.024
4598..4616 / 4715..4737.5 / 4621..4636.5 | 0.083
